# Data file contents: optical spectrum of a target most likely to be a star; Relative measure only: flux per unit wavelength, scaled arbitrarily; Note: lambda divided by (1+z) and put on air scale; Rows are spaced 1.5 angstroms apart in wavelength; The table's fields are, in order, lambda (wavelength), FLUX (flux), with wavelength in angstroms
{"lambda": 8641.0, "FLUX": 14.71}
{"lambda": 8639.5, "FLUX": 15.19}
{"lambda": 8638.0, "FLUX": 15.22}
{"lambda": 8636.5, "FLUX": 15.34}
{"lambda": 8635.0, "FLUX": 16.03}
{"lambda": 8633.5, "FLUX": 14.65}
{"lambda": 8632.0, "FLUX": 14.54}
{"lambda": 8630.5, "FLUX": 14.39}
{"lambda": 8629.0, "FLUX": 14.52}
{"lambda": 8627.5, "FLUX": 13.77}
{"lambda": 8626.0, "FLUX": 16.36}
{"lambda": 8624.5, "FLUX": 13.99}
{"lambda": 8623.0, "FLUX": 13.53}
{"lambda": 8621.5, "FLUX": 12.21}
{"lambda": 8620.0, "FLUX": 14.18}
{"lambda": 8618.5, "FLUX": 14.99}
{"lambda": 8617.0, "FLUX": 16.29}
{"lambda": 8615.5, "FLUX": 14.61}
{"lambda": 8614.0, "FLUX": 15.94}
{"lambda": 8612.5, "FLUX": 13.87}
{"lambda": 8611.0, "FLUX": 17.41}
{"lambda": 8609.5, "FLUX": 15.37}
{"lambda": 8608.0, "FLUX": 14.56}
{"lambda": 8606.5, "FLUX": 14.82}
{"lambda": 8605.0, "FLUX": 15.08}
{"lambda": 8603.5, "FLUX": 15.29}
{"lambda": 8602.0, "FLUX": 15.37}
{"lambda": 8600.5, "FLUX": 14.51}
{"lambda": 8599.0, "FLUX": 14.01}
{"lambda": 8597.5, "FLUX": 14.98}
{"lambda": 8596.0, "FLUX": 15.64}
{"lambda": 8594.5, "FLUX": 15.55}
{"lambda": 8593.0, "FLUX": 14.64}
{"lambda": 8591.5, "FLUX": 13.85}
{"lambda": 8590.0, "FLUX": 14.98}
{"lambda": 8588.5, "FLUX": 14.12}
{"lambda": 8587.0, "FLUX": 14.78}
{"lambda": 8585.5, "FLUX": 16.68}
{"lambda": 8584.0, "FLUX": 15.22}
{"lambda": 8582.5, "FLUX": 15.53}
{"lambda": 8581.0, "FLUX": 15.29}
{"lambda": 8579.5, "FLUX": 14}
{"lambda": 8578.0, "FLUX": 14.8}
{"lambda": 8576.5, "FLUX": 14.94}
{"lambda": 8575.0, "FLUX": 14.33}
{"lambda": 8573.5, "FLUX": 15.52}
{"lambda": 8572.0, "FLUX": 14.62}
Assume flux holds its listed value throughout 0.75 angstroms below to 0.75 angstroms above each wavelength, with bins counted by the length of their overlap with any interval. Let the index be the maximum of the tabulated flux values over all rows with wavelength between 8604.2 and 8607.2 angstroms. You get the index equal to 15.08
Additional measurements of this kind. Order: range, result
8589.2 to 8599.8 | 15.64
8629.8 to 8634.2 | 14.65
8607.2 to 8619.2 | 17.41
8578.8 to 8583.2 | 15.53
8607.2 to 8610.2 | 15.37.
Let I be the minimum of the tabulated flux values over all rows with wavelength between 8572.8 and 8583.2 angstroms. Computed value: 14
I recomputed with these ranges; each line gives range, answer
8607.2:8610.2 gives 14.56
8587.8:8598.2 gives 13.85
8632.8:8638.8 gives 14.65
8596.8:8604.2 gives 14.01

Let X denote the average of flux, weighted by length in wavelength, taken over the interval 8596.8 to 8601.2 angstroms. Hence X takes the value 14.5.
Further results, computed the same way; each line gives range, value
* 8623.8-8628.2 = 14.7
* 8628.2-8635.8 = 14.8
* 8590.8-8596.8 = 14.9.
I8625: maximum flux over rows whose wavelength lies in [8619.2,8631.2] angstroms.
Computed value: 16.36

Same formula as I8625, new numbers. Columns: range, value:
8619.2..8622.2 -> 14.18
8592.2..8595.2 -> 15.55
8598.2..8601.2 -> 14.51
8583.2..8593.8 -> 16.68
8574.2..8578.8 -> 14.94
